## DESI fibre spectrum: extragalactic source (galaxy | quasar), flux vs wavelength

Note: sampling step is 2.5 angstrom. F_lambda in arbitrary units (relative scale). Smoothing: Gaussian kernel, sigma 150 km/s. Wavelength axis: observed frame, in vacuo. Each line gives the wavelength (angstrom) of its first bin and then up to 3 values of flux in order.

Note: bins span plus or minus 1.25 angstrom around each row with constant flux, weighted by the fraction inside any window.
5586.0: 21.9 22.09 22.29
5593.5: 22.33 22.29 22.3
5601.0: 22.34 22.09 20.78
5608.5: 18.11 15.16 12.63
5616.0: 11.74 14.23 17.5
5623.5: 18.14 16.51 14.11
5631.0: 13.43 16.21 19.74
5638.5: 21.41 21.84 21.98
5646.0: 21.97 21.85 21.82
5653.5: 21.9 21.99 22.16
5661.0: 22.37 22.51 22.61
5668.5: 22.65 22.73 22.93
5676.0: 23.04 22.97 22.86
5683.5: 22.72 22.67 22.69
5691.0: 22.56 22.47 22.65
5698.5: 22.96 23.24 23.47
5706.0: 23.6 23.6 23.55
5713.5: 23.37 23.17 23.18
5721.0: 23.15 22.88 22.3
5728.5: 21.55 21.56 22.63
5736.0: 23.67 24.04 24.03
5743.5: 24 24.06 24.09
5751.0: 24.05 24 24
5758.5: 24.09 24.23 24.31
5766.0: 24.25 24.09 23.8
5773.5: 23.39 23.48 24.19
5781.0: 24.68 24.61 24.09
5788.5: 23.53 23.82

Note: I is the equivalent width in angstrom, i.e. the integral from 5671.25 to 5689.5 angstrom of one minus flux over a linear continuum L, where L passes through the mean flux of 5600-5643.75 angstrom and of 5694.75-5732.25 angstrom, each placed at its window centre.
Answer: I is -1.6 angstrom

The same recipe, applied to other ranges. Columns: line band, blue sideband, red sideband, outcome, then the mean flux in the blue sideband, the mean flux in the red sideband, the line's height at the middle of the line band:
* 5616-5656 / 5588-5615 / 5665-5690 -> 4.96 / 20.1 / 22.8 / 21.3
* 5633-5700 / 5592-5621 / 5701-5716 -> -2.27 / 18.5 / 23.5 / 21.4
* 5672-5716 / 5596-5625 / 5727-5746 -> -3.43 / 17.9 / 23.1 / 21.4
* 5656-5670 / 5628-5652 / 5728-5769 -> -1.35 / 19.6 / 23.7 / 20.5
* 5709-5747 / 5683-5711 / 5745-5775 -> 0.58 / 23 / 24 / 23.5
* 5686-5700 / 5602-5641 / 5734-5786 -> -1.40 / 17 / 24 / 20.6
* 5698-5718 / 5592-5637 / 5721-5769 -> -1.34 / 17.8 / 23.6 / 21.9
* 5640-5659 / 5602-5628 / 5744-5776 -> -3.63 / 16.7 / 24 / 18.4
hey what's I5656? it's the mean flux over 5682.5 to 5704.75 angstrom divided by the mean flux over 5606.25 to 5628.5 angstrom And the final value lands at 1.46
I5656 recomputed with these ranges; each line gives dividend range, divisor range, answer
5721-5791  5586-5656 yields 1.23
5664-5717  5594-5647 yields 1.25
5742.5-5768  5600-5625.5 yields 1.40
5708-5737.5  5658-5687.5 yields 1.01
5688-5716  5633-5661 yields 1.08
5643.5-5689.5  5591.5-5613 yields 1.10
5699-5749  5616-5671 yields 1.18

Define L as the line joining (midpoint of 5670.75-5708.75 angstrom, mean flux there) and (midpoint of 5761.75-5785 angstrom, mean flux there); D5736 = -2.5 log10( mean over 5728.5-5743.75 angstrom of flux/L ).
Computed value 0.021 mag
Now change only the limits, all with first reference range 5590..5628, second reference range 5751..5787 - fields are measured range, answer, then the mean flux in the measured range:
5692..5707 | -0.068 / 23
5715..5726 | -0.030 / 23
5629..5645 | 0.031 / 18.9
